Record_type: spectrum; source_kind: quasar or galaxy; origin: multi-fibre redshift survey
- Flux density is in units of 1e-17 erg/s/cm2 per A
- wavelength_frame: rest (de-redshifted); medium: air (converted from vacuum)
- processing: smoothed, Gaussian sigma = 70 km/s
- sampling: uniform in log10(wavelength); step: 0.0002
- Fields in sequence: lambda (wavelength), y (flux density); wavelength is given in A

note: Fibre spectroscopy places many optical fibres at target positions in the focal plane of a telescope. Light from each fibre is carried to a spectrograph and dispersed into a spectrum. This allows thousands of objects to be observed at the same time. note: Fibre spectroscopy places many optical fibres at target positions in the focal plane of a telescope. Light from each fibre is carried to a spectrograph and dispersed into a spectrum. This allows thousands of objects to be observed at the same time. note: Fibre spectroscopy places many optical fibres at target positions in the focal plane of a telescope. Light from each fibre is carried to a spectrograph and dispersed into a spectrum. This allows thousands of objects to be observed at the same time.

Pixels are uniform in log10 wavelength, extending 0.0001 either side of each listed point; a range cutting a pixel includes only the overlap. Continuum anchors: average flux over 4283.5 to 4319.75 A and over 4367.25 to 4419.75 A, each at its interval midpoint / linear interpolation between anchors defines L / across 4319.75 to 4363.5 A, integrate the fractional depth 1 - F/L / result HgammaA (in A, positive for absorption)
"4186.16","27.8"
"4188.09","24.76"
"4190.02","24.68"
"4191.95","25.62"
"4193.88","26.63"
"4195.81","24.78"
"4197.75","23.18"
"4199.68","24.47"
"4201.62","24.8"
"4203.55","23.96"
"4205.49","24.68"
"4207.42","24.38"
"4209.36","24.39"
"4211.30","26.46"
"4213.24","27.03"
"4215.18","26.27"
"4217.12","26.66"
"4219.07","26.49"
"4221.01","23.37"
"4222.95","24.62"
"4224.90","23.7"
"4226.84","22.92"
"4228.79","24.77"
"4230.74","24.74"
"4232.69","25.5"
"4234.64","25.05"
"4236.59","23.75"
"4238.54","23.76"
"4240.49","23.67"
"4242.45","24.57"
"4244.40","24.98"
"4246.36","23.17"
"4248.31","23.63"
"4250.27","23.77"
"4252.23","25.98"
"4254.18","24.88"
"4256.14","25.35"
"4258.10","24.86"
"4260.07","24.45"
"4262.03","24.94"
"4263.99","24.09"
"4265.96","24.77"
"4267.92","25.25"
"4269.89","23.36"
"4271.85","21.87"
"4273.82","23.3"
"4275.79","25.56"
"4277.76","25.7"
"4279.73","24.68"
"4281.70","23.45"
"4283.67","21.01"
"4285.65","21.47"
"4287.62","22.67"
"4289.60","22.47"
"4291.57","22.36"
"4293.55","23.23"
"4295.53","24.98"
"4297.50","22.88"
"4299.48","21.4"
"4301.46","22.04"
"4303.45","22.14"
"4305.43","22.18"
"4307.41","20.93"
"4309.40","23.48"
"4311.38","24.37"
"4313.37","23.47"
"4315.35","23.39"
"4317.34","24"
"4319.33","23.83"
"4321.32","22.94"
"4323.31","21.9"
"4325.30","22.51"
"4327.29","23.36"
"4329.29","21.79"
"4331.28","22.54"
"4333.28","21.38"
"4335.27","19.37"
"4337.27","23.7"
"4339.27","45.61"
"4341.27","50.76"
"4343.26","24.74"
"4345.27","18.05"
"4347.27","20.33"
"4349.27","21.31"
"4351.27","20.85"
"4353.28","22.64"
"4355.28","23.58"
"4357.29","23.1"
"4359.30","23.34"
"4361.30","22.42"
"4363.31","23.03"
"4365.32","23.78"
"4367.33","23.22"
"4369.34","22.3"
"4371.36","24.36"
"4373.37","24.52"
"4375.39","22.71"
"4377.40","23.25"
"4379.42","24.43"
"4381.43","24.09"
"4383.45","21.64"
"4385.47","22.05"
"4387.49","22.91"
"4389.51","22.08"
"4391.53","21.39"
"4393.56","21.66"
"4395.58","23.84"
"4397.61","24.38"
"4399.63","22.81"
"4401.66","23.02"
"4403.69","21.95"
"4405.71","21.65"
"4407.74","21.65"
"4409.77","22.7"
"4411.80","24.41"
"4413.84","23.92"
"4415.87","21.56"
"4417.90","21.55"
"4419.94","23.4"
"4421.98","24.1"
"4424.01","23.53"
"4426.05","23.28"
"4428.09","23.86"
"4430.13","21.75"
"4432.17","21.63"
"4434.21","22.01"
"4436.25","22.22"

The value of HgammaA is -3.31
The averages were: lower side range 22.8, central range 24.5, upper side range 22.8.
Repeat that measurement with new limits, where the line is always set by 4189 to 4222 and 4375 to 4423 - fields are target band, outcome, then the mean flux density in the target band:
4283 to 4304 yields 1.4 A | 22.4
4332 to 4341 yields -2.2 A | 29.2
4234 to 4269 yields 0.2 A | 24.5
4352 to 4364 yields 0.2 A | 23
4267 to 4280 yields 0.1 A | 24.2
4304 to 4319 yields 0.5 A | 23.1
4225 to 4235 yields 0.2 A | 24.5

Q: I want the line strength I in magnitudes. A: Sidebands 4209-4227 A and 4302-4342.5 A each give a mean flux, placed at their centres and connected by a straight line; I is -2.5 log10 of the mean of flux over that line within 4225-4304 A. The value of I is 0.06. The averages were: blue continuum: 25.3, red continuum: 25.2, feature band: 23.8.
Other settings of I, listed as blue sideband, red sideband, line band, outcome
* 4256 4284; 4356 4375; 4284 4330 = 0.052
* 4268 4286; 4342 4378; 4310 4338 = 0.019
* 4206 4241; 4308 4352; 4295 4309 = 0.112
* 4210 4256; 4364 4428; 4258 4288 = 0.023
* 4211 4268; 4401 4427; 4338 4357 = -0.160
